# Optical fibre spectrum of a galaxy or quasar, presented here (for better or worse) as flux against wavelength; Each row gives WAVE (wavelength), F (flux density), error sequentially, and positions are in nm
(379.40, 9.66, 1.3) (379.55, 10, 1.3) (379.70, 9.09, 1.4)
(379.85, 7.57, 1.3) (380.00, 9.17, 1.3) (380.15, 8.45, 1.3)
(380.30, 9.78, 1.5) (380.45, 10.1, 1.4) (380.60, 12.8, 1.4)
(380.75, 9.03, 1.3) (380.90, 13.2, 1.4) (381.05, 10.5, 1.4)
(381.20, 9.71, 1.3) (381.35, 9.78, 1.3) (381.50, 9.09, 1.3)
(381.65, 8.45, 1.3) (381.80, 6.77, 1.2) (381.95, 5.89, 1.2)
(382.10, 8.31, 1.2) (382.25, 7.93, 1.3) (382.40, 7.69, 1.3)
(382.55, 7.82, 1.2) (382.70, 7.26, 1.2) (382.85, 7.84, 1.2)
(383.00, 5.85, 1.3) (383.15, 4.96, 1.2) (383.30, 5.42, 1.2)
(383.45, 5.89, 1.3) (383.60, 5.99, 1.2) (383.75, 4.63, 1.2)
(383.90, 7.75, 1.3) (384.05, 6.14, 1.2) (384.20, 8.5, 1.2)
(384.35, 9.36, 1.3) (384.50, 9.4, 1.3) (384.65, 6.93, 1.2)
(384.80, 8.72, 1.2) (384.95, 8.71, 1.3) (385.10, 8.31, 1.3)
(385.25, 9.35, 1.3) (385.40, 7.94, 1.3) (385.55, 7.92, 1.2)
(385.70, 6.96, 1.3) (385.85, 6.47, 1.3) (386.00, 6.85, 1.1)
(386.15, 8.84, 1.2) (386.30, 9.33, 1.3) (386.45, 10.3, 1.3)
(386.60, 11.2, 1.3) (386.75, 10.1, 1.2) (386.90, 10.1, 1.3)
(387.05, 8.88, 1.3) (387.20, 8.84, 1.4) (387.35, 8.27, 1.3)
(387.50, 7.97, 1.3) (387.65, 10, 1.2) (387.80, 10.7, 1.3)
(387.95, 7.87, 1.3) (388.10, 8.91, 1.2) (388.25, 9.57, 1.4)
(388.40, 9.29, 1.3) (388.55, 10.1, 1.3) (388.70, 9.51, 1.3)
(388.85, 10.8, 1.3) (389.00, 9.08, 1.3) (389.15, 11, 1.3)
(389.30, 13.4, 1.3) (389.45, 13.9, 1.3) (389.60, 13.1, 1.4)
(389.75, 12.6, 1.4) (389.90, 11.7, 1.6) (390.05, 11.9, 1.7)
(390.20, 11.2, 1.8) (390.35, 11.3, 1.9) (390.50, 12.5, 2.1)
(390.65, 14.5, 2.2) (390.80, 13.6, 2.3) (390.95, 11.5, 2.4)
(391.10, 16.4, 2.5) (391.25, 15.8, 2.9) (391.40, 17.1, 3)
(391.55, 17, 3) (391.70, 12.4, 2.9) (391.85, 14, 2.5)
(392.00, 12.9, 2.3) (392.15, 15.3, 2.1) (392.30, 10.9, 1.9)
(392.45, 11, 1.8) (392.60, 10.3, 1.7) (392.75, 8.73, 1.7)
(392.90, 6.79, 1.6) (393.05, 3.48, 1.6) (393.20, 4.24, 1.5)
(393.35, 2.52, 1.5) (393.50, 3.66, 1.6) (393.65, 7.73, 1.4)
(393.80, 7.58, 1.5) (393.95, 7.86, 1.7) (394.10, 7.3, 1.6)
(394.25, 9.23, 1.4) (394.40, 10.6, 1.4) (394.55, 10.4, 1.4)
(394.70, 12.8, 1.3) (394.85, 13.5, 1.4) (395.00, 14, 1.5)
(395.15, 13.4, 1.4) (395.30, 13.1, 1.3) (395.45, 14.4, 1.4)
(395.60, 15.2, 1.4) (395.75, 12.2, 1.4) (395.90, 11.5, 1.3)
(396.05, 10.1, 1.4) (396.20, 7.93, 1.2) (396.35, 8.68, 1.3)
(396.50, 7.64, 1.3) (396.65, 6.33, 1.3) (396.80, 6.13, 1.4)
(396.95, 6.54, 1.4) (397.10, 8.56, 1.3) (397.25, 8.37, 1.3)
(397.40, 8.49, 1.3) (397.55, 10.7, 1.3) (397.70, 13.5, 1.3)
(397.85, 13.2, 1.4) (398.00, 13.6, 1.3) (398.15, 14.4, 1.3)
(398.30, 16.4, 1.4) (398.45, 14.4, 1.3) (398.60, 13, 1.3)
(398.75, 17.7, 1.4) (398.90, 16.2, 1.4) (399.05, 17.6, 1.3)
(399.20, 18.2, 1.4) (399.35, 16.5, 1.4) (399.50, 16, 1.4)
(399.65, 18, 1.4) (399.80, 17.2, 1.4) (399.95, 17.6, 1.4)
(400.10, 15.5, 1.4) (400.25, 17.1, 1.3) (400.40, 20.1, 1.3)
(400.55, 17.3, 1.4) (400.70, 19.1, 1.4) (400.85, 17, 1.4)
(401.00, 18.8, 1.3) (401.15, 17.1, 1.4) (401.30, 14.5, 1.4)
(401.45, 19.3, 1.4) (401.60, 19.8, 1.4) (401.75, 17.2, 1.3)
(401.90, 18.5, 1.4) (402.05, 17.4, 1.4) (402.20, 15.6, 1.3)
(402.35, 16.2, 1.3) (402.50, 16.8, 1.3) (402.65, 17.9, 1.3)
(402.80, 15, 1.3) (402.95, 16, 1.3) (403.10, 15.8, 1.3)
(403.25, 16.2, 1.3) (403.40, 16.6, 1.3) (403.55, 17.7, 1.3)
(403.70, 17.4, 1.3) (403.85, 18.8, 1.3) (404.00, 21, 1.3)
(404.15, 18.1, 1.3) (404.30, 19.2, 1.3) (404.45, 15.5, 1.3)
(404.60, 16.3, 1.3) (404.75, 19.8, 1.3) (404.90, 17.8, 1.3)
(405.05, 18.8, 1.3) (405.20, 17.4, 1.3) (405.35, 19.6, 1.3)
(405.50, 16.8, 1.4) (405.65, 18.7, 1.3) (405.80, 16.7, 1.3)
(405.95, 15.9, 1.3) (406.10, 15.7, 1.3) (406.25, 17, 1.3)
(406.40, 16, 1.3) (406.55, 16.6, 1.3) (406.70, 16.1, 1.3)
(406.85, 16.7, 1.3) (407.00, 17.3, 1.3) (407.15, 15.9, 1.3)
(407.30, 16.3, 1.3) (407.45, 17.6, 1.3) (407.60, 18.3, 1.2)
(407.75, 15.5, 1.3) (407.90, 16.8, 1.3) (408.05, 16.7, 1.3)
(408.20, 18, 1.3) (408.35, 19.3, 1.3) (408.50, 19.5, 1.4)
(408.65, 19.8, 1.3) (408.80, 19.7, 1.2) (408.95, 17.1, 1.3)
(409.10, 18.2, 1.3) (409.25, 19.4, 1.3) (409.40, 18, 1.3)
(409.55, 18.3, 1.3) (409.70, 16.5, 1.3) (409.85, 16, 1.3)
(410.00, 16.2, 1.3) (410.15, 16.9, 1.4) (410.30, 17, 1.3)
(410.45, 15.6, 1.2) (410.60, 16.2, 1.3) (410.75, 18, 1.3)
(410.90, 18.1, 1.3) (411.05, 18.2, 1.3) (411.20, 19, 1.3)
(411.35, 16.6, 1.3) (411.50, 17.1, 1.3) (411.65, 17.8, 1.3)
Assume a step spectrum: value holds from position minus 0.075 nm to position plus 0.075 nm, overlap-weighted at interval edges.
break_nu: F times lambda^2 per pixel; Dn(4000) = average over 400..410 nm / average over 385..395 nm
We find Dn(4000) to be 1.8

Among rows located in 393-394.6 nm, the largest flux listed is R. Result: 10.6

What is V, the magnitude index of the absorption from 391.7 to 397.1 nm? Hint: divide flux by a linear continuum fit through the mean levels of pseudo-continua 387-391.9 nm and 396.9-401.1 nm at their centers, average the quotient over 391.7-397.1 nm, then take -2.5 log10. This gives 0.354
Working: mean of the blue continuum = 11.7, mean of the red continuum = 15.1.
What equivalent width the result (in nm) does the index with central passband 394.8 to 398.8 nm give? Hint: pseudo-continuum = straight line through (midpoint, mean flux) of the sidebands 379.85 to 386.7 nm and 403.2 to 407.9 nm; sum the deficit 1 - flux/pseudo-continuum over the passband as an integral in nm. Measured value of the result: 0.65 nm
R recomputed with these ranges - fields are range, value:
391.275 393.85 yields 17.1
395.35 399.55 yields 18.2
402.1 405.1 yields 21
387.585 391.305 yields 16.4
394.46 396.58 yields 15.2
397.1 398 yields 13.6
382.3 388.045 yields 11.2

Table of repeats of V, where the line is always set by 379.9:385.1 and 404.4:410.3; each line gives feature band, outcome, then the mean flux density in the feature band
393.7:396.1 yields 0.12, 11.4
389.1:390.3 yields -0.14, 12.4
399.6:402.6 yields -0.16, 17.5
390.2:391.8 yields -0.23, 14.1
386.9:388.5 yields 0.11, 9.1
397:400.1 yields -0.02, 14.4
